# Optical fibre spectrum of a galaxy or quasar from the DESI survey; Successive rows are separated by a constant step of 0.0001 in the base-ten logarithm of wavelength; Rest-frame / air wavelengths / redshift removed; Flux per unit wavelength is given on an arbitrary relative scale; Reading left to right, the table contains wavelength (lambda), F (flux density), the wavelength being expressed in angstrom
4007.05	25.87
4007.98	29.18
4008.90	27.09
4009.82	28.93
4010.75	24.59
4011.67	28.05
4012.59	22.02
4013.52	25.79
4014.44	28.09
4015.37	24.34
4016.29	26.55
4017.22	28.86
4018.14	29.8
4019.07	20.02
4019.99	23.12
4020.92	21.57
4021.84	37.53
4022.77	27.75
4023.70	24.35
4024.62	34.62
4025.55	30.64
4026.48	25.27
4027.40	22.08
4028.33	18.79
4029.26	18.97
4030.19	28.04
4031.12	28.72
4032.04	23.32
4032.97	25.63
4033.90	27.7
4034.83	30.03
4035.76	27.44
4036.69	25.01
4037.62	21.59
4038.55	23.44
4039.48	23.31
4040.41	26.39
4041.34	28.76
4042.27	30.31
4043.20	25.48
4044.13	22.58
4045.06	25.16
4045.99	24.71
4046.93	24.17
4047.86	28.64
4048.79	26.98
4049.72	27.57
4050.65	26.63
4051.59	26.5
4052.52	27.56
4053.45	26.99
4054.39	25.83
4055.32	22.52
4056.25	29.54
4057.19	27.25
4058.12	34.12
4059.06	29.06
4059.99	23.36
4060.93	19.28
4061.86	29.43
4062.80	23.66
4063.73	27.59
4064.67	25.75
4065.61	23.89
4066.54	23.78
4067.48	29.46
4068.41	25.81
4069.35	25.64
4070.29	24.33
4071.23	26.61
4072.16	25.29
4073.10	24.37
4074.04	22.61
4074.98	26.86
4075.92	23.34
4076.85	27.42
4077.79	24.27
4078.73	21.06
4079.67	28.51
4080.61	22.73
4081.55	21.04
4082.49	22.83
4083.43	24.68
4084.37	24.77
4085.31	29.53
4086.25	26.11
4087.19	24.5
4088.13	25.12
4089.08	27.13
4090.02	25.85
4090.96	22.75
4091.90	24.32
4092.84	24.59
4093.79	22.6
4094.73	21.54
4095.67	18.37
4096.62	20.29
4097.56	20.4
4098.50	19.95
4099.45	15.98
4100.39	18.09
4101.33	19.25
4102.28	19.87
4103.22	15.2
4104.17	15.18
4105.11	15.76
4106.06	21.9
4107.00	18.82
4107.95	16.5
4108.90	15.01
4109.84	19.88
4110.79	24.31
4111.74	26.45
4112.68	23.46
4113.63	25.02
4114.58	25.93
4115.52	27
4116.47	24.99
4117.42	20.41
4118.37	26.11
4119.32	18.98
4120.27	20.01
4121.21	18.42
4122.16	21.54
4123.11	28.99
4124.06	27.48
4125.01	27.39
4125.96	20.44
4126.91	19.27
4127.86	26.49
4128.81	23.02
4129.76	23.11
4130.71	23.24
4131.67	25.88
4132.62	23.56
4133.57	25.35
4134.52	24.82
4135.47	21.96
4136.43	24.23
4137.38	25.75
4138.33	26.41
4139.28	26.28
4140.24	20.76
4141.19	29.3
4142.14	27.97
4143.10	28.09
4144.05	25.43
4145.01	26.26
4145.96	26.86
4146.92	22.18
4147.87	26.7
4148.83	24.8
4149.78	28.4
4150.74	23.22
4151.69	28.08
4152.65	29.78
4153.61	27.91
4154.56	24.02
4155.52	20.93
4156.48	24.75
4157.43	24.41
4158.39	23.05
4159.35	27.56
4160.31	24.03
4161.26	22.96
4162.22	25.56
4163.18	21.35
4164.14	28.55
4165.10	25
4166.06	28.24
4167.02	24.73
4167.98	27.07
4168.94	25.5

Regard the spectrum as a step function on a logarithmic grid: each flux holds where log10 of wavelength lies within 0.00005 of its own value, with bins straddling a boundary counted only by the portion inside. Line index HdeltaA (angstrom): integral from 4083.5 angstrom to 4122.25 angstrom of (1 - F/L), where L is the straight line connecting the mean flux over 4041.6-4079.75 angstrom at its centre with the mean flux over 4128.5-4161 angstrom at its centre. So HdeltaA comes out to 5.76 angstrom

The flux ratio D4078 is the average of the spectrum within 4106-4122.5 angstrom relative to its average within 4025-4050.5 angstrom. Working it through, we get 0.86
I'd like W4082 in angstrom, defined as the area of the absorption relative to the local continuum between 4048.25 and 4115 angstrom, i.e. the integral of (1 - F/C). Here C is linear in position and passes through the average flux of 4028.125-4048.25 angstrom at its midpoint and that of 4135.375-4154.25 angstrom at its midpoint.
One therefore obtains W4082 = 4.97 angstrom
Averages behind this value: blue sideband 25.4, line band 23.8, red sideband 26.1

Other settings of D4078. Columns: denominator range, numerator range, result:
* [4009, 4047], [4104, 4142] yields 0.89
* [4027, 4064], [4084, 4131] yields 0.86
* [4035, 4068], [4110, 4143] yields 0.93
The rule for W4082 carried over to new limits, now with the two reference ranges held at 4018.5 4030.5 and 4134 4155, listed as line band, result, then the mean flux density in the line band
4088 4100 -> 1.70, 22.1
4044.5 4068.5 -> -0.64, 26.4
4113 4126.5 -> 1.09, 23.7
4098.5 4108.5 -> 3.12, 17.7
